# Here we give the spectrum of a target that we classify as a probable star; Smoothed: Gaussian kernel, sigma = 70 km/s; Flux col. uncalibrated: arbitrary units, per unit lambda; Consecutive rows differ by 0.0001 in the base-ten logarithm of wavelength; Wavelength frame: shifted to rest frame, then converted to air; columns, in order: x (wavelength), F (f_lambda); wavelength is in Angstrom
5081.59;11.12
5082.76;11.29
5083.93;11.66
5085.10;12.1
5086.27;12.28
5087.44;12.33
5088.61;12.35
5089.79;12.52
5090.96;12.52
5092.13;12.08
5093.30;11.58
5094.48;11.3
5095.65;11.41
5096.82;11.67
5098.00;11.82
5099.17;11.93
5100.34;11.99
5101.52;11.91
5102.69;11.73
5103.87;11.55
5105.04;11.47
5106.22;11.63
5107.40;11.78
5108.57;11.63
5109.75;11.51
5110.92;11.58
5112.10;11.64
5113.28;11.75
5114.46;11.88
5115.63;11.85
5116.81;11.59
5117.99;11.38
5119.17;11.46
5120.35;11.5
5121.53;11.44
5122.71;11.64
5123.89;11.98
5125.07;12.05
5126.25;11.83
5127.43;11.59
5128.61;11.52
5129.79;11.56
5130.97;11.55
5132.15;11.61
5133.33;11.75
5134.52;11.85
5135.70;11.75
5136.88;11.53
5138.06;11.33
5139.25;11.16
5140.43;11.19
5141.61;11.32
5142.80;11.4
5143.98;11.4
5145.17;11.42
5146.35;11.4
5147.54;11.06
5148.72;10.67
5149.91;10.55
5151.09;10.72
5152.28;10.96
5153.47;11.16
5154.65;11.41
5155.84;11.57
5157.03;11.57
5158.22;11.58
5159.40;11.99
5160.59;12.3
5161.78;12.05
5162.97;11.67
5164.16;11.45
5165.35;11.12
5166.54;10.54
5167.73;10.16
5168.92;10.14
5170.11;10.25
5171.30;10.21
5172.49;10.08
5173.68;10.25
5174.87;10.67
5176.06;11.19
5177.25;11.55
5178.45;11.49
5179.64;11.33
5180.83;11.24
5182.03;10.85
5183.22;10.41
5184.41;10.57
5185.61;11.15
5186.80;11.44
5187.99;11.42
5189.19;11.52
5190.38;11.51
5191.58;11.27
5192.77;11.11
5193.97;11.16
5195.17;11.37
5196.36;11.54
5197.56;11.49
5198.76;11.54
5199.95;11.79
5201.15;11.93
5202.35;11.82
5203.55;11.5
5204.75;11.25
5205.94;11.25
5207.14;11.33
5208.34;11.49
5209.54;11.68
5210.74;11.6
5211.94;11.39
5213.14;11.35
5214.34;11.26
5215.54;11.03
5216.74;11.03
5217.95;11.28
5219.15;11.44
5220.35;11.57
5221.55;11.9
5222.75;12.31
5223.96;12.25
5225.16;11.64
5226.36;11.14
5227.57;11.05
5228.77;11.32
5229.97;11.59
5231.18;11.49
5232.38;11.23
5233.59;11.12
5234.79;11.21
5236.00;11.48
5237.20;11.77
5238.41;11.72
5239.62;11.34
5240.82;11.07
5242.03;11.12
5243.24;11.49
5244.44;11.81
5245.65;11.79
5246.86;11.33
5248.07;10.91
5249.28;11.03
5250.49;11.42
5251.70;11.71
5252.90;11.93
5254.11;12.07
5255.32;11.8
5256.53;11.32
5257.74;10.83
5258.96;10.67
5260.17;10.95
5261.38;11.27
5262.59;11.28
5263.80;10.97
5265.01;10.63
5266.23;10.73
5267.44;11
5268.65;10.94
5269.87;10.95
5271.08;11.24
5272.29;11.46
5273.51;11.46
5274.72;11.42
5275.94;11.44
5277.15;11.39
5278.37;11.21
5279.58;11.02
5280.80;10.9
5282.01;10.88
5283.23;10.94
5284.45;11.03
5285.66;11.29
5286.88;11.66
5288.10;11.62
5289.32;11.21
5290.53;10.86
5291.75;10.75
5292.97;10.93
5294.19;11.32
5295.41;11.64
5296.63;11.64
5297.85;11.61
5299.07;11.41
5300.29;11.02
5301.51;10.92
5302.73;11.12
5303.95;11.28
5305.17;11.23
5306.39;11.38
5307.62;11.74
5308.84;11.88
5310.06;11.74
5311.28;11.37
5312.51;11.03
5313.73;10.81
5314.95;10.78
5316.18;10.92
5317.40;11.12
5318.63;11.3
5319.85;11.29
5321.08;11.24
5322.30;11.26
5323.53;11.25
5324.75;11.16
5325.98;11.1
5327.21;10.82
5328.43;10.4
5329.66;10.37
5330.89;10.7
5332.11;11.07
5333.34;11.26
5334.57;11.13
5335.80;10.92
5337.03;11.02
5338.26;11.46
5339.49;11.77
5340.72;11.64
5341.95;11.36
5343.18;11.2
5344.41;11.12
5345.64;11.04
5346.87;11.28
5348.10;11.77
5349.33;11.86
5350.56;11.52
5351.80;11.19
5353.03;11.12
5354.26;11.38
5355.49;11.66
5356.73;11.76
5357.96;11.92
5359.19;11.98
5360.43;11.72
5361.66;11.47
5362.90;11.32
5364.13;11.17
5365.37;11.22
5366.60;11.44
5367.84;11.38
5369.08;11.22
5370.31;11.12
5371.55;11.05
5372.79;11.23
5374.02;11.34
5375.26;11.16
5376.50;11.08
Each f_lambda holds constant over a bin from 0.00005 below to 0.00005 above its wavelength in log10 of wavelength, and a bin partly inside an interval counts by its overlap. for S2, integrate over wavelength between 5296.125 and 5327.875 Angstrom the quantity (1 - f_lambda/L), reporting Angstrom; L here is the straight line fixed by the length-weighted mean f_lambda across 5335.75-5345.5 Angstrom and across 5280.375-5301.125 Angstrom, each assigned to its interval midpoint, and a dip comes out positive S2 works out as 0.0 Angstrom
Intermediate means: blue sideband 11.2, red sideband 11.3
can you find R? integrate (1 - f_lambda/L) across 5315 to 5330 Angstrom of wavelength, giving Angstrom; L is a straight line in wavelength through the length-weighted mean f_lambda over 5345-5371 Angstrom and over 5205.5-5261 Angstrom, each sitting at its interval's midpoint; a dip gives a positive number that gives 0.6 Angstrom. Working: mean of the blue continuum 11.4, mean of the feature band 11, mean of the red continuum 11.5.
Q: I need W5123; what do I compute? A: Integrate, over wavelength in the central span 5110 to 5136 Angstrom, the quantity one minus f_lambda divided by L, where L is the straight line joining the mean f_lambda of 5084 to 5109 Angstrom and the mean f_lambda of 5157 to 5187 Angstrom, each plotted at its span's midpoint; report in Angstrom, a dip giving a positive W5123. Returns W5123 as -0.2 Angstrom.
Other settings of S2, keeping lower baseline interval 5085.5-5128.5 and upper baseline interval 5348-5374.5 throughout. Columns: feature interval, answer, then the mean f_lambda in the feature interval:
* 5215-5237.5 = 0.3 Angstrom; 11.5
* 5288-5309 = 0.4 Angstrom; 11.3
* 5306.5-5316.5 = 0.2 Angstrom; 11.3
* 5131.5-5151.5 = 0.7 Angstrom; 11.3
